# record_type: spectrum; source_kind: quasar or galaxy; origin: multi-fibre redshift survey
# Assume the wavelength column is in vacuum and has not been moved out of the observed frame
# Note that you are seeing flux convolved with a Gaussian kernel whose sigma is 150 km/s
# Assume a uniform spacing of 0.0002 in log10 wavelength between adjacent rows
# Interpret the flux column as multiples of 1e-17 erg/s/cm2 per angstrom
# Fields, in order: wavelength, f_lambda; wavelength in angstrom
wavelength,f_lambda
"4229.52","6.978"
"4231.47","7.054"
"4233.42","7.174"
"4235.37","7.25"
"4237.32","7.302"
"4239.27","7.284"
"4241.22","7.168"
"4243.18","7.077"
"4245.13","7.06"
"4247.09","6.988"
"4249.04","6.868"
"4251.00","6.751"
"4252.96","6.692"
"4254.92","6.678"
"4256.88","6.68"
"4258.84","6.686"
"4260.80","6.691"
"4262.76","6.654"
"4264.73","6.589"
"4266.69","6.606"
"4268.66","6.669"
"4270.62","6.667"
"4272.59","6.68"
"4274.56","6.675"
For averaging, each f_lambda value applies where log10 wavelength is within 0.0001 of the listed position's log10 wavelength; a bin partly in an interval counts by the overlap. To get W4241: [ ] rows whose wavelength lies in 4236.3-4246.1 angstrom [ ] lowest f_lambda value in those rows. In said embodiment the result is 7.06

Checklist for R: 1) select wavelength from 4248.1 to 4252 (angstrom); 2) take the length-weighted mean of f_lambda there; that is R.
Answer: 6.8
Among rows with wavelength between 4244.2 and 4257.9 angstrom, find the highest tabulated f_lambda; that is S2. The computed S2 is 7.06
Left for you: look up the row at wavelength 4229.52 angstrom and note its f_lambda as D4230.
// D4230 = 6.978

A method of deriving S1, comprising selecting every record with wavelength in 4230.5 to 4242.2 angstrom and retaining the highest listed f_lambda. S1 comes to 7.302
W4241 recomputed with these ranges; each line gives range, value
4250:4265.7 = 6.589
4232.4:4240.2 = 7.174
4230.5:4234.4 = 7.054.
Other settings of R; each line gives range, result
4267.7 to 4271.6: 6.68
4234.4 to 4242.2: 7.25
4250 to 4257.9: 6.7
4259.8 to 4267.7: 6.63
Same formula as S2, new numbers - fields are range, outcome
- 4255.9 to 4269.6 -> 6.691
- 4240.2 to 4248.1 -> 7.168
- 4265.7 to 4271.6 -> 6.669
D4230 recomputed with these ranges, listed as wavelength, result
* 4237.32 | 7.302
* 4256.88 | 6.68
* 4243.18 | 7.077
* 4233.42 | 7.174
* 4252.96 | 6.692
